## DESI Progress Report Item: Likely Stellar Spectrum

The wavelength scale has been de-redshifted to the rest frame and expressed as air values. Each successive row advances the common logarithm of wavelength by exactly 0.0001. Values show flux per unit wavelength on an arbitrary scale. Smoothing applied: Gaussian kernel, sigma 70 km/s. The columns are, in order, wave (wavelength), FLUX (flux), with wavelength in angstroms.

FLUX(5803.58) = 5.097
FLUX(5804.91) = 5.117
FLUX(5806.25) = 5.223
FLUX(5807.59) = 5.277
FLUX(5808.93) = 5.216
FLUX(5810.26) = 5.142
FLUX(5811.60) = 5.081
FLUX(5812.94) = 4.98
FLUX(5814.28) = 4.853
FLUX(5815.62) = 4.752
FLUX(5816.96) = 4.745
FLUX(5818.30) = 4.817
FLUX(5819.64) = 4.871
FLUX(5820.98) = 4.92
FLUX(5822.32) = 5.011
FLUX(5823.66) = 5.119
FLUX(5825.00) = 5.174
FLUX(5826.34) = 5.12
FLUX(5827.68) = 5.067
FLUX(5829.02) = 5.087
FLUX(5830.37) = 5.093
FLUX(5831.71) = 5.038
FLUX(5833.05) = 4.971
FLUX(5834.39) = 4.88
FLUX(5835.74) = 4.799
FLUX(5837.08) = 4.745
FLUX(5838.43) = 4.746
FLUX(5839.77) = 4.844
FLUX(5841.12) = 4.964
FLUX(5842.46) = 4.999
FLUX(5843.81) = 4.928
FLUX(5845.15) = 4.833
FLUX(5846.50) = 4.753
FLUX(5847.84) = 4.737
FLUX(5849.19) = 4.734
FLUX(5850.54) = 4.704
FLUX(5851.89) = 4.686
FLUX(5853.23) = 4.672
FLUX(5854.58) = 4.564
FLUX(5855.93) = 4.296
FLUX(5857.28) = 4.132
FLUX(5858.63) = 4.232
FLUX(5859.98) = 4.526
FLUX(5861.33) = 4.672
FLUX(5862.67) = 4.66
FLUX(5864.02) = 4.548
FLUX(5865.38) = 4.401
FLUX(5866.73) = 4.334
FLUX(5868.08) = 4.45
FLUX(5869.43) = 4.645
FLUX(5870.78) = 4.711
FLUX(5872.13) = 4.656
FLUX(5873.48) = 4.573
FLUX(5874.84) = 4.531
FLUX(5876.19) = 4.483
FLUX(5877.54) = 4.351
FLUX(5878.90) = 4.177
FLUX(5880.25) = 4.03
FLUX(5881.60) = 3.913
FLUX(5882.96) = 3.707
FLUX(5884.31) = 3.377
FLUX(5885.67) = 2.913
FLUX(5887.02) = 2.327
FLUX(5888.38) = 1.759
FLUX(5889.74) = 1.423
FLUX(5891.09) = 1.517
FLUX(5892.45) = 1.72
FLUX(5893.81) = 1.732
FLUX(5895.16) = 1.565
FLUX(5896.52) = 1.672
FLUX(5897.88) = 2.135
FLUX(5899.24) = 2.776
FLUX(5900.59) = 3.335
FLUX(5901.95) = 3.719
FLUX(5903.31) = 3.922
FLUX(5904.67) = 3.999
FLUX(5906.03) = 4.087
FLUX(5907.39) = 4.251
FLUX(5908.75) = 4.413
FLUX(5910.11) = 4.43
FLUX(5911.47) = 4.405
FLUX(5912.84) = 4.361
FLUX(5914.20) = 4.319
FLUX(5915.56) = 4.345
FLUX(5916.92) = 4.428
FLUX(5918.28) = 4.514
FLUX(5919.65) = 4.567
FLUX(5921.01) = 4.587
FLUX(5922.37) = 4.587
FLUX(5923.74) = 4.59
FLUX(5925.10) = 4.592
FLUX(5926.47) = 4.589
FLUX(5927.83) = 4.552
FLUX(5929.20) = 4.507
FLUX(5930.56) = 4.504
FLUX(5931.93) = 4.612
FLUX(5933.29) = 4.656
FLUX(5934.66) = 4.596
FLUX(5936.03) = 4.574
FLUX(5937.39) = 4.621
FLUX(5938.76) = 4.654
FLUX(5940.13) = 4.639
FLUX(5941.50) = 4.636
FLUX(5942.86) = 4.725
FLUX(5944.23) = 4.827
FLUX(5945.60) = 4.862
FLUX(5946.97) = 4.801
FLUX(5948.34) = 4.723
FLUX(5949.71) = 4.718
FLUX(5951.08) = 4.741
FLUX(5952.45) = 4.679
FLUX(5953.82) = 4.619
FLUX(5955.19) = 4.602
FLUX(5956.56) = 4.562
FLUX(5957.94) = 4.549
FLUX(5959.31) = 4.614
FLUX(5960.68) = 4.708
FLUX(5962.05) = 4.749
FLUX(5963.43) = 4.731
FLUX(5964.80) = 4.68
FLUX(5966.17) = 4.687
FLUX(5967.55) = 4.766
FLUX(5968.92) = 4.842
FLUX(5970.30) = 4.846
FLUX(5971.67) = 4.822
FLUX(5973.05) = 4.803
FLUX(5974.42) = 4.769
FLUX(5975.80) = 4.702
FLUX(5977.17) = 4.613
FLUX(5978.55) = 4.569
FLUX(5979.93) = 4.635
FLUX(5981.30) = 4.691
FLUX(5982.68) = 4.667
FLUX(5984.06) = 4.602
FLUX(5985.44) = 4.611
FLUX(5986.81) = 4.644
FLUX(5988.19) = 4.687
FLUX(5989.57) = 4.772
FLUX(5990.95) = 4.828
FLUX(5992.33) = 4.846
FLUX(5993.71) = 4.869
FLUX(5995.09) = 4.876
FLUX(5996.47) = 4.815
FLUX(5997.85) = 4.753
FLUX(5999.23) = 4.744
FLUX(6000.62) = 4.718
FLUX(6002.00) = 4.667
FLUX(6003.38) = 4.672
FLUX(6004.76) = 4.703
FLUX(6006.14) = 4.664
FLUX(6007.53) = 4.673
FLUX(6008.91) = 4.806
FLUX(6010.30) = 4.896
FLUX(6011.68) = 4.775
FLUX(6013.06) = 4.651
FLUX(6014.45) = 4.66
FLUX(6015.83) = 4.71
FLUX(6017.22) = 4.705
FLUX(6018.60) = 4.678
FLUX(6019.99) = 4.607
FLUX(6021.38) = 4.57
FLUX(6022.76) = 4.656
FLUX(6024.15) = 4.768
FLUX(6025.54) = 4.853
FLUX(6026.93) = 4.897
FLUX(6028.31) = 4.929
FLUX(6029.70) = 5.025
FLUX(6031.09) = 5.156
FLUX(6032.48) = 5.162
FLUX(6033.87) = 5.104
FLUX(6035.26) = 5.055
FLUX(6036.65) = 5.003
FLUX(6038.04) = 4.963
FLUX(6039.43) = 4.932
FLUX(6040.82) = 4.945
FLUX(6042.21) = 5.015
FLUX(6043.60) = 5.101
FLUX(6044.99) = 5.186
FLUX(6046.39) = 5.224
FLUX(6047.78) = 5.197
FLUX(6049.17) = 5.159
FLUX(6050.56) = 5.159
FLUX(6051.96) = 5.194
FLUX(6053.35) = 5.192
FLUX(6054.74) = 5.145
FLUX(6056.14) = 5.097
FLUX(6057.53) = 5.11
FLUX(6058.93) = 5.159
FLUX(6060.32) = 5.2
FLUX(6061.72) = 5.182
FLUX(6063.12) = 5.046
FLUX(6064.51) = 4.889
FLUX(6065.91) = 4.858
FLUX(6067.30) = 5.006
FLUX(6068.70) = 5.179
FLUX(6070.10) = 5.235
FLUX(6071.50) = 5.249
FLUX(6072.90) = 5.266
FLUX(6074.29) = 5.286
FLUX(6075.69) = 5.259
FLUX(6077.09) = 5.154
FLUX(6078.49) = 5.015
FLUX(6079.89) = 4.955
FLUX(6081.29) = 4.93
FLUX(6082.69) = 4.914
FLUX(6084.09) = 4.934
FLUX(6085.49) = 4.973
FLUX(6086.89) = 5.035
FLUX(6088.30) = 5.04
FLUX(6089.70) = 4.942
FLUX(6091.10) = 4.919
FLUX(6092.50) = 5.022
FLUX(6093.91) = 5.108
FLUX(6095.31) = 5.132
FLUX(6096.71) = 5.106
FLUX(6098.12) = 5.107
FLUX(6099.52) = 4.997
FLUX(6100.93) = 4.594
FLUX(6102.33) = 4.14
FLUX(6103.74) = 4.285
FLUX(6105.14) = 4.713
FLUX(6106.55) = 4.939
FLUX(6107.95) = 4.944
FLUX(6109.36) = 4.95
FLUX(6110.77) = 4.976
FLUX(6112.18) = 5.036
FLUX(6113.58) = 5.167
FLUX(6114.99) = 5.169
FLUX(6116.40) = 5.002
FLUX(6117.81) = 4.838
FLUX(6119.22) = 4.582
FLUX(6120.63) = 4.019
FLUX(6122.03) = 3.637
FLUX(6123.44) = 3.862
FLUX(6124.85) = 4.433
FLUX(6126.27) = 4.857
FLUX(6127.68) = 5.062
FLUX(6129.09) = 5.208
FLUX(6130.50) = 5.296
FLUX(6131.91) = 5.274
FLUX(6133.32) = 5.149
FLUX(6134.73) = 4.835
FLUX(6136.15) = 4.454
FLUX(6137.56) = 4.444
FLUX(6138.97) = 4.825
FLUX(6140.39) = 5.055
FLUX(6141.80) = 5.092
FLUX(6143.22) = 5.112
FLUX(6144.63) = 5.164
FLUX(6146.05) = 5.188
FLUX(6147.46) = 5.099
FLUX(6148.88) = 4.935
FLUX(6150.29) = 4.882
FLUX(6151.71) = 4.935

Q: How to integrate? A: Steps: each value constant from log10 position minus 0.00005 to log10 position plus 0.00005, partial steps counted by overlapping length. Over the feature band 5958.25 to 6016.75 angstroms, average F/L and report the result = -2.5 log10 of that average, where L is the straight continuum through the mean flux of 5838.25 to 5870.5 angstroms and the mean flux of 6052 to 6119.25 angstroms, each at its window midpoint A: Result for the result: 0.027 mag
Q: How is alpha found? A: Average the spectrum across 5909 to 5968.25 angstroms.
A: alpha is 4.61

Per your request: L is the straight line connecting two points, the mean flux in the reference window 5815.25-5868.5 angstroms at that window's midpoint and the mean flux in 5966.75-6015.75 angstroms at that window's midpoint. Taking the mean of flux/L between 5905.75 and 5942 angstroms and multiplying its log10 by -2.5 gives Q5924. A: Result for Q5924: 0.056 mag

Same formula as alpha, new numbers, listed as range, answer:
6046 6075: 5.14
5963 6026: 4.72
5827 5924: 4.1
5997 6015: 4.72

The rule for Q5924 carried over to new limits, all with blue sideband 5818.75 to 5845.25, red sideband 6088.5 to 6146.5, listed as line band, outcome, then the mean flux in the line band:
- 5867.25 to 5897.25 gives 0.44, 3.29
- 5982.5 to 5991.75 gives 0.05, 4.69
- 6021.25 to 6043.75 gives -0.02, 4.96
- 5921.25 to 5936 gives 0.08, 4.58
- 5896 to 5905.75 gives 0.49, 3.14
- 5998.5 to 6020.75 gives 0.04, 4.71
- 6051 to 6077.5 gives -0.06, 5.14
